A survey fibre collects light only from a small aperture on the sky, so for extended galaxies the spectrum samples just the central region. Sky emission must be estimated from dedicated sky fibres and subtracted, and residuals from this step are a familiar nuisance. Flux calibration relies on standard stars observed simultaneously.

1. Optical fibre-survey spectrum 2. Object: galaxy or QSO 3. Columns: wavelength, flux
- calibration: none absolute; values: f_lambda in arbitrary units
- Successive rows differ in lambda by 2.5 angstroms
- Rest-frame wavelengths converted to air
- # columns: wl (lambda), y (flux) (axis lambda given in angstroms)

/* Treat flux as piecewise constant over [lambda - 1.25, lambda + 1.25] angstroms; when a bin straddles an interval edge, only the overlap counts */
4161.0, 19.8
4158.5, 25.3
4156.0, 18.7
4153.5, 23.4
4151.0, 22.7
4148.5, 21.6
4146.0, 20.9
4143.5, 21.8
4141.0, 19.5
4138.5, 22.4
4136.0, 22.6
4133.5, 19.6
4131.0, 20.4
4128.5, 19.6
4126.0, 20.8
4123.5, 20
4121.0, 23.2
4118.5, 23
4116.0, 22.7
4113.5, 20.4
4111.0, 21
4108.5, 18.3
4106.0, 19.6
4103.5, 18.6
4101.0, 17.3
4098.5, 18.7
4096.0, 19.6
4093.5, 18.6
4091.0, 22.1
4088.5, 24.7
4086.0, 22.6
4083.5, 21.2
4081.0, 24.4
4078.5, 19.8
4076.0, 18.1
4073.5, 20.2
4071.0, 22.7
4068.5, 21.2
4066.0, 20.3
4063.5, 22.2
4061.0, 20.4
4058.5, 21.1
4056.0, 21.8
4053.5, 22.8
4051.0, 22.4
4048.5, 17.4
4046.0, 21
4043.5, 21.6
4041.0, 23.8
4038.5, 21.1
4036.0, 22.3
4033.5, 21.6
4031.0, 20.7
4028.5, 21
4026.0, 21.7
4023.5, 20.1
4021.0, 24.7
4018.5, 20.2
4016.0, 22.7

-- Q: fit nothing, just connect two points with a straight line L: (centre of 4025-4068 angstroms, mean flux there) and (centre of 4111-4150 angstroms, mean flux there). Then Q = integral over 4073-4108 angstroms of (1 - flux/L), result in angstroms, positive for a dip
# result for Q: 1.6 angstroms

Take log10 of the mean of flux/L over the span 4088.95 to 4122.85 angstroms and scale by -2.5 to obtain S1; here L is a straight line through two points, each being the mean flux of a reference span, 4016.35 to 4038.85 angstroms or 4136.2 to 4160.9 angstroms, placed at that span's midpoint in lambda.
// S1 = 0.07 mag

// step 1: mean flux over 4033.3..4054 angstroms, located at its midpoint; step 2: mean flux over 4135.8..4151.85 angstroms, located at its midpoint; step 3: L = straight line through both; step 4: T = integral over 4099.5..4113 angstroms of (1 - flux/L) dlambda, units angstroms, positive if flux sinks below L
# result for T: 1.6 angstroms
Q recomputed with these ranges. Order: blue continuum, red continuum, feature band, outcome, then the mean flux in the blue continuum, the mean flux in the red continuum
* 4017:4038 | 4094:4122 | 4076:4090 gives -1.1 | 21.5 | 20.1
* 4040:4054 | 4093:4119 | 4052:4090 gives -1.6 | 21.4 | 19.7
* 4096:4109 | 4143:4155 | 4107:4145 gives -1.3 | 18.6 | 22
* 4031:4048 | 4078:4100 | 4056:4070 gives 0.2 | 21.6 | 21.3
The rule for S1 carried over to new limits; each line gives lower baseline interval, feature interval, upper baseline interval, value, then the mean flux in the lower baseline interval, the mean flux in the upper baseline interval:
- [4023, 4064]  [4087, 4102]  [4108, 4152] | 0.05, 21.4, 21.2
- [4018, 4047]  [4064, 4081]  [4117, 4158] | 0.04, 21.7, 21.3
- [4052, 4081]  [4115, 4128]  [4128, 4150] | -0.04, 21.1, 21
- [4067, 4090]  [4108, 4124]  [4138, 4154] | 0.01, 21.6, 21.6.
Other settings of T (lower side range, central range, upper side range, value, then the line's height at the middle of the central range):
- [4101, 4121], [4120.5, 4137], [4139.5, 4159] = 0.2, 21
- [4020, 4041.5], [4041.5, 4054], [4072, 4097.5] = 0.3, 21.6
